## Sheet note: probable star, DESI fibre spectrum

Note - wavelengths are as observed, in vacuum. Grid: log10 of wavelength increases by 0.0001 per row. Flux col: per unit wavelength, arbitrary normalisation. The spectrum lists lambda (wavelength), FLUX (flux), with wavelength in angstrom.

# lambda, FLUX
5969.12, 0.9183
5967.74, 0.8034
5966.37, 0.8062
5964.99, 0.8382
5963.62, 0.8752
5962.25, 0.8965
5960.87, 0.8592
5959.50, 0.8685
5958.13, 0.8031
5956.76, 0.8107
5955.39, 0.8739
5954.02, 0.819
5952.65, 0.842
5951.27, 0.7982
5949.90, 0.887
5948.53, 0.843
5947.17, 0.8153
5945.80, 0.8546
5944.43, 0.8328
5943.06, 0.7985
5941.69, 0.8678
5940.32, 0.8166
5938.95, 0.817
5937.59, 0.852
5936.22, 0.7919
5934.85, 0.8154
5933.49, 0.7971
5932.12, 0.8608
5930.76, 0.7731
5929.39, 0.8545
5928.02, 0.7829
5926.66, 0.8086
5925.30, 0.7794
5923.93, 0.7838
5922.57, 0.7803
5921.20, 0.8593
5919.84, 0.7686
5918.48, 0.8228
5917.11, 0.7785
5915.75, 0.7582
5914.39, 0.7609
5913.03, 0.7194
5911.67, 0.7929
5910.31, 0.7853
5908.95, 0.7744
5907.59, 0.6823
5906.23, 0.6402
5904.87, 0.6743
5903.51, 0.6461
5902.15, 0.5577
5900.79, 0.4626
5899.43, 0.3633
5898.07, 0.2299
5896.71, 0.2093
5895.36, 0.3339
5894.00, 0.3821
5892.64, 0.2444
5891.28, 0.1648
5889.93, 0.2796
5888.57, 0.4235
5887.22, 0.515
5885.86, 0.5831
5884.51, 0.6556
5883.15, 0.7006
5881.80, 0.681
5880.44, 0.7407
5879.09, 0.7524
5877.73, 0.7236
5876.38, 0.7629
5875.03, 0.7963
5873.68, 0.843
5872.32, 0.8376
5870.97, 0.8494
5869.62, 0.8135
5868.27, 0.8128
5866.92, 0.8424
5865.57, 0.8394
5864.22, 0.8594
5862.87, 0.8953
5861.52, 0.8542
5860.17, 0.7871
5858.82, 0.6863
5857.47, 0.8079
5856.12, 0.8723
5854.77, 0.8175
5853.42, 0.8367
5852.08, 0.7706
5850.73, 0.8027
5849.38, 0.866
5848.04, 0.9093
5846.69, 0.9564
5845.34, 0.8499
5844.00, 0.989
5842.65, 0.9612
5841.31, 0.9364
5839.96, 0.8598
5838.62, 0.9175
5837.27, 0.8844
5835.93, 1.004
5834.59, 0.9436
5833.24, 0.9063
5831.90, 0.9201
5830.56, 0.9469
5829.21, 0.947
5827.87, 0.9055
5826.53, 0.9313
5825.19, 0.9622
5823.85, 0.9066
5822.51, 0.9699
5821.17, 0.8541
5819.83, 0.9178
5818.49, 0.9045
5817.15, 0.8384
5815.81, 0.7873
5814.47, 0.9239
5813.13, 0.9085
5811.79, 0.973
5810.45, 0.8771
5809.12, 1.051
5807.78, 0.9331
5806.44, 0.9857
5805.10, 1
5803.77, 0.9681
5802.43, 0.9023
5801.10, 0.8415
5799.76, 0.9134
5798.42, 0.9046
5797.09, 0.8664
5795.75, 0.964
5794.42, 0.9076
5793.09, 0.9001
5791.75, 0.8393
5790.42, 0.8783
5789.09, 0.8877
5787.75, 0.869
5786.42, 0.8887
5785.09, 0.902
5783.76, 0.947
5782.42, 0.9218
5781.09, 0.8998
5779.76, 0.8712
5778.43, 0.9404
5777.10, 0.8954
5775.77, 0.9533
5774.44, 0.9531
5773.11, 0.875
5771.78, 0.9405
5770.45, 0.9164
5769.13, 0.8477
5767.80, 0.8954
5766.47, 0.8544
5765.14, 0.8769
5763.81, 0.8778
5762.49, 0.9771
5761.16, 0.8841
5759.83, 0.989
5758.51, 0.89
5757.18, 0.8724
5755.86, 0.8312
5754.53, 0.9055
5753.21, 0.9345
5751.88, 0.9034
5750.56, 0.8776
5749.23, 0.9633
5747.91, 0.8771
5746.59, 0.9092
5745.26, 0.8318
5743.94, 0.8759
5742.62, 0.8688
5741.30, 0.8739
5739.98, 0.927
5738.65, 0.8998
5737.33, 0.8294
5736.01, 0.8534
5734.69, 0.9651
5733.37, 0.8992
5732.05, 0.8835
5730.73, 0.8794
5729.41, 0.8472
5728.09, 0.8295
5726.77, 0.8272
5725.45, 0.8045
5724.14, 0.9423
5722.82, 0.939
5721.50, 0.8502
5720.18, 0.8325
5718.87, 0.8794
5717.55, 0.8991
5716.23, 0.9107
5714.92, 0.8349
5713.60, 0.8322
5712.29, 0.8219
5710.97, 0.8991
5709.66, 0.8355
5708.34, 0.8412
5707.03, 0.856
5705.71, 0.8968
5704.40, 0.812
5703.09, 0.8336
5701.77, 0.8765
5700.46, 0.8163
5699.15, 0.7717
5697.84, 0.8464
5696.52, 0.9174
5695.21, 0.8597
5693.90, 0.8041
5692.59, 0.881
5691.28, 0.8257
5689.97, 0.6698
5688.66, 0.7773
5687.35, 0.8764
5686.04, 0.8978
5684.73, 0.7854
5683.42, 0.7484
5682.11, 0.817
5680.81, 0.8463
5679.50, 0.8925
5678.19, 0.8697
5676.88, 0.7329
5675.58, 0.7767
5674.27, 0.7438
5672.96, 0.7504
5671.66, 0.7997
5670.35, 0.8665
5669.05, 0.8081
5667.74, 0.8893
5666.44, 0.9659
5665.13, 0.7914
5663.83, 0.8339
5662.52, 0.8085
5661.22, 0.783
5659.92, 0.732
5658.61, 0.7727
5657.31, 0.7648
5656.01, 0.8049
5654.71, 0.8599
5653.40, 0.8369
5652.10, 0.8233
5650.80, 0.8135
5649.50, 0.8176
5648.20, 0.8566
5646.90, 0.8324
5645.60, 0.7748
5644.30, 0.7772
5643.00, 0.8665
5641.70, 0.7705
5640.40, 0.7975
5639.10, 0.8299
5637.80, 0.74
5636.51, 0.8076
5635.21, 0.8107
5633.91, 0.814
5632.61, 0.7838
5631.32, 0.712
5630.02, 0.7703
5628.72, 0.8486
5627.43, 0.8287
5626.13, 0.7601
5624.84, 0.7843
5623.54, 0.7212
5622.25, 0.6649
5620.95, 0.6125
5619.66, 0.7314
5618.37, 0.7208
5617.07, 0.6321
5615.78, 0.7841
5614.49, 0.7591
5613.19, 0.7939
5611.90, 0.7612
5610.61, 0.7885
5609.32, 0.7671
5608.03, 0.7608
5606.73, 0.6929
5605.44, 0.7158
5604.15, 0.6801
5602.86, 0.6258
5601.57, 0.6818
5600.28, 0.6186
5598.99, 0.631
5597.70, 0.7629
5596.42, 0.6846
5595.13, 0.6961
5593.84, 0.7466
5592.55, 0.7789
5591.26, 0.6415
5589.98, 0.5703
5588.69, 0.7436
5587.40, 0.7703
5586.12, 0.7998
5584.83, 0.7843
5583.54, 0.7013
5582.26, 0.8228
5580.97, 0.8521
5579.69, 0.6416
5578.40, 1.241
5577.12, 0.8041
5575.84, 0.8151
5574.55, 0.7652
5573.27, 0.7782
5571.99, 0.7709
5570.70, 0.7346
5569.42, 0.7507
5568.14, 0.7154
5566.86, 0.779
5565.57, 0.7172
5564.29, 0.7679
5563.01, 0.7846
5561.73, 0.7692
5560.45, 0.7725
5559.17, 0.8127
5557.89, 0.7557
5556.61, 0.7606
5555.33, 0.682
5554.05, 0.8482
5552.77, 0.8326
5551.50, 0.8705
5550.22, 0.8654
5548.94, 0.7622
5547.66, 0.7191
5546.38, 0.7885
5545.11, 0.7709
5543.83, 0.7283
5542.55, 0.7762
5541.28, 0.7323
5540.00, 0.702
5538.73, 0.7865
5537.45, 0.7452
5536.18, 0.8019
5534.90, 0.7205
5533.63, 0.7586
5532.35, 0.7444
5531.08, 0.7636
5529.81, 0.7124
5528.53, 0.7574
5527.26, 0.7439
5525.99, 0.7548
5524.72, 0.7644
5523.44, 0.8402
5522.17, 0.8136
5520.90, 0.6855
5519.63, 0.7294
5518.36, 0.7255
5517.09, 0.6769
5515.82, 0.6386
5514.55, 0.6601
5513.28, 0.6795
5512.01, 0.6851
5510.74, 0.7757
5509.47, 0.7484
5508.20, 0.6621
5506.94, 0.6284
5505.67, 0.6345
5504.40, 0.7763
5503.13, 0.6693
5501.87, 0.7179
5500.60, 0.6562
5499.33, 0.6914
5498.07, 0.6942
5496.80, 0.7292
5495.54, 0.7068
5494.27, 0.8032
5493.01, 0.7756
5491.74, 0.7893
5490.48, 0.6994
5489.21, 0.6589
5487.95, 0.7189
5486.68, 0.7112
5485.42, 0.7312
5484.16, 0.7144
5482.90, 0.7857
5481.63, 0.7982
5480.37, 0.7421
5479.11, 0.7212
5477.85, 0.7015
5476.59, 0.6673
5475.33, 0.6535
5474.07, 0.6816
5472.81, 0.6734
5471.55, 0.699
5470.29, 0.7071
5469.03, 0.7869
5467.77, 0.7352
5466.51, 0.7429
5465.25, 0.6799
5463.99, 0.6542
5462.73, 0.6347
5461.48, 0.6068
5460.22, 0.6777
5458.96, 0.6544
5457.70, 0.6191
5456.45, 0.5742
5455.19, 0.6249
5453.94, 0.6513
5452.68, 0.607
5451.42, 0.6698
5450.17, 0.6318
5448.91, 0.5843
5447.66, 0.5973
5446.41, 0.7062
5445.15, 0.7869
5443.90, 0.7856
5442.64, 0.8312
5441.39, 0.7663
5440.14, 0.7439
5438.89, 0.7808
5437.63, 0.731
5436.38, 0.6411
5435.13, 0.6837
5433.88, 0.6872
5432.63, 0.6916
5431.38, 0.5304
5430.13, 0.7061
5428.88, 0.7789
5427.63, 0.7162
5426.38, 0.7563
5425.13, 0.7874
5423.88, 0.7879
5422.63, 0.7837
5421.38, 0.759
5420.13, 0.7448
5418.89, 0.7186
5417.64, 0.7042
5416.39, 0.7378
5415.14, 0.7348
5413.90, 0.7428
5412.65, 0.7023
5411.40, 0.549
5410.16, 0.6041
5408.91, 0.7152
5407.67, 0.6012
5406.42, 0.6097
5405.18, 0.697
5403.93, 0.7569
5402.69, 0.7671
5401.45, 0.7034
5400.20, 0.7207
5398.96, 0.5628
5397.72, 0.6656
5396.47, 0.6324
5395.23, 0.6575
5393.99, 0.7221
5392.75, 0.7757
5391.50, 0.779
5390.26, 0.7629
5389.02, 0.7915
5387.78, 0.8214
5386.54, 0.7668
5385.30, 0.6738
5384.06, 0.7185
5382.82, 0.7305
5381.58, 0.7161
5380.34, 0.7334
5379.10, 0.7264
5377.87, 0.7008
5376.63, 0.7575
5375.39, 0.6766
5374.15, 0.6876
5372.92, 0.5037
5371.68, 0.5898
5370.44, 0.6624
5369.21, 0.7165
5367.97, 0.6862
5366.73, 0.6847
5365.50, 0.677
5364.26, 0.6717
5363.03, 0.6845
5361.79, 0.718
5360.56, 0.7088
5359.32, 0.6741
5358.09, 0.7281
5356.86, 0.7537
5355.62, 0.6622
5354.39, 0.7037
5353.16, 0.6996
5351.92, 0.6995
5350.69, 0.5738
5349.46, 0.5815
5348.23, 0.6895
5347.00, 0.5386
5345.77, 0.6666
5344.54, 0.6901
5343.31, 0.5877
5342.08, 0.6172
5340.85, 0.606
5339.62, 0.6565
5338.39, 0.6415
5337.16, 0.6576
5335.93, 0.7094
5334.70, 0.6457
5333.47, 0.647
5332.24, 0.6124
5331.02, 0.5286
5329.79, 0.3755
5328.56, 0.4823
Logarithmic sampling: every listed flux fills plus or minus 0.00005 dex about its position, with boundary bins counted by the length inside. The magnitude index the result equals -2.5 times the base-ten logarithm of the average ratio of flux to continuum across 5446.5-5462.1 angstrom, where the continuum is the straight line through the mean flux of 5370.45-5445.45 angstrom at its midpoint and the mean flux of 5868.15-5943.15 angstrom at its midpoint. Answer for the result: 0.13 mag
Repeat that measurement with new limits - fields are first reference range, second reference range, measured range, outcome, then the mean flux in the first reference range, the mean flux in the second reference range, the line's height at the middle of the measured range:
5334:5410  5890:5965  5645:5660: -0.15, 0.683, 0.722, 0.703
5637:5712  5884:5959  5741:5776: -0.16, 0.821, 0.693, 0.777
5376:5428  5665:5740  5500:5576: 0.04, 0.716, 0.846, 0.775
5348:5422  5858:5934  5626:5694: -0.18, 0.695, 0.682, 0.688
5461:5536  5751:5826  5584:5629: 0.09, 0.716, 0.909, 0.788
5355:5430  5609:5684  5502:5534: 0.04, 0.706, 0.791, 0.748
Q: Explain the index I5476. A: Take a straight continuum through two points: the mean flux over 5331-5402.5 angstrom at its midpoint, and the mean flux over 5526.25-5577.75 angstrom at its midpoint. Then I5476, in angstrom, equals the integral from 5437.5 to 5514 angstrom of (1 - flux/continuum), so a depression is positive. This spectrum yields 3.2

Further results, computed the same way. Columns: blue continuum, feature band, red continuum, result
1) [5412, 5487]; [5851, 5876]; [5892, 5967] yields -3.0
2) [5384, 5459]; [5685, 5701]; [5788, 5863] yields 0.1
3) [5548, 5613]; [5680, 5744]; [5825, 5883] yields -3.8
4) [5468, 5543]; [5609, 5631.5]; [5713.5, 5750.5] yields 1.5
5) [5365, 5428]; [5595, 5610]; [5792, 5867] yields 2.0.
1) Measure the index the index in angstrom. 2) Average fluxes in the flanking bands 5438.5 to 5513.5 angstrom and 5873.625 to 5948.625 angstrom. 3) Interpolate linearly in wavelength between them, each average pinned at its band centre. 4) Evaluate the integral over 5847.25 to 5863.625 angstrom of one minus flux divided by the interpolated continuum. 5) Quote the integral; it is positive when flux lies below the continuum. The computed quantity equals -3.5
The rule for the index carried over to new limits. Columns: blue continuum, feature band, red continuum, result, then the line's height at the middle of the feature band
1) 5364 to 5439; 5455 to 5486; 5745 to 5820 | 2.0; 0.739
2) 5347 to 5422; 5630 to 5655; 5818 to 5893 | -1.7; 0.755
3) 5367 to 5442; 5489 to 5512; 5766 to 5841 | 1.3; 0.756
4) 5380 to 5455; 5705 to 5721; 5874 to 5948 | -4.0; 0.69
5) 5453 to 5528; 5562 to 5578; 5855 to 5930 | -1.7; 0.7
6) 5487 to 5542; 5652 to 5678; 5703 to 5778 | 0.7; 0.83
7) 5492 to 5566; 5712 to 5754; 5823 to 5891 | -4.8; 0.788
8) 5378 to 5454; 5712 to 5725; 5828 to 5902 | -2.7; 0.725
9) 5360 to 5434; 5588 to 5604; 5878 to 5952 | 0.3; 0.695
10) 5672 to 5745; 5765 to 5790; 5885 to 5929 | -4.6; 0.761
